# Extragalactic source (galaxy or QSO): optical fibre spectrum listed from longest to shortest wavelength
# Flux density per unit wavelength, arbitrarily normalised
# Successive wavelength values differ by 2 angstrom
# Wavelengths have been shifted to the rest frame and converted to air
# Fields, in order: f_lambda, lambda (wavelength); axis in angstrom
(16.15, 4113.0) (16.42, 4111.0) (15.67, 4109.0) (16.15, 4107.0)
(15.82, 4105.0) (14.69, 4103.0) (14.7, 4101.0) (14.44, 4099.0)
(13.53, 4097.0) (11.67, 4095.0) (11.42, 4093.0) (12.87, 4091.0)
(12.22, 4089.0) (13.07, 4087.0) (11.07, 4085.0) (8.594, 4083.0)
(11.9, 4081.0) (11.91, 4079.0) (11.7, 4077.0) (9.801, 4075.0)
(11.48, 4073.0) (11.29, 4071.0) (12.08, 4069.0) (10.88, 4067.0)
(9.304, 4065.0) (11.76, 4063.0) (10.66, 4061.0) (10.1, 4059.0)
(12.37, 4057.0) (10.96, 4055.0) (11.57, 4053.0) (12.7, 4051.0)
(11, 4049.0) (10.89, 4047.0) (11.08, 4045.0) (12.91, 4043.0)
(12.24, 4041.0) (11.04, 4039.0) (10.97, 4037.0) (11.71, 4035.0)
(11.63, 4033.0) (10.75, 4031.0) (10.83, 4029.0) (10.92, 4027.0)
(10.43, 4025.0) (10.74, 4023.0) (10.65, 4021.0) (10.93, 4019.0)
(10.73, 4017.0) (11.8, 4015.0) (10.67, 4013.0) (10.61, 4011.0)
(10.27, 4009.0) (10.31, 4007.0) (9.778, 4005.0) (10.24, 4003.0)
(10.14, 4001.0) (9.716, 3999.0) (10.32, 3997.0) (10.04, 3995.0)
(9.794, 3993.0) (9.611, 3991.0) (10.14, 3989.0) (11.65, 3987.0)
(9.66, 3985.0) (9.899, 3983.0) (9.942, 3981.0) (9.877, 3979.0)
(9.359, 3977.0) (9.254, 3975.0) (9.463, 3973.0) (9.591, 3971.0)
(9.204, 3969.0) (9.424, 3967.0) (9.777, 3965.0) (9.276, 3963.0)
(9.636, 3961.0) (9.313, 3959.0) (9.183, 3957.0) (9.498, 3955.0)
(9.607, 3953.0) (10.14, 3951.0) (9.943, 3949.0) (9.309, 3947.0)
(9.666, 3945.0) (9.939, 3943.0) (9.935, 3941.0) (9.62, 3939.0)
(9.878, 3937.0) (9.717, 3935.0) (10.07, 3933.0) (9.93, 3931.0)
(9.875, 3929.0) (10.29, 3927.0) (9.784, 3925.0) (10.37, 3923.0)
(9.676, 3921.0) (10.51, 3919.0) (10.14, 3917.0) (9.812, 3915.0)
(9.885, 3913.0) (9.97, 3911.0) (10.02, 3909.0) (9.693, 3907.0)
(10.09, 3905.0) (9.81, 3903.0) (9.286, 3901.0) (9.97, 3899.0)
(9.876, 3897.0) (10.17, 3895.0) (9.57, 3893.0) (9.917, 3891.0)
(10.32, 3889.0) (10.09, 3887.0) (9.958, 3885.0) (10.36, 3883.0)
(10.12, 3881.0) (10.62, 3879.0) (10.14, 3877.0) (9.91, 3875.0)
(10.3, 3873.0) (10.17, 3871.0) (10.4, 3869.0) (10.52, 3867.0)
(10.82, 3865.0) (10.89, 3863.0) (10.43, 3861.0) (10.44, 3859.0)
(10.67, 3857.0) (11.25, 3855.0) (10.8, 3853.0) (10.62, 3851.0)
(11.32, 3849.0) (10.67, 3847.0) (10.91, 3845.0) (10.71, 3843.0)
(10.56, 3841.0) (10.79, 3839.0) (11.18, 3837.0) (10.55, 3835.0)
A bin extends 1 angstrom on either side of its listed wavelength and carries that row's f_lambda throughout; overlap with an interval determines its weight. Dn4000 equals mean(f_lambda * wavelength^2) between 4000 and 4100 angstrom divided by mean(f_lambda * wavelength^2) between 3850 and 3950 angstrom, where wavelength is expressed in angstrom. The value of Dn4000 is 1.2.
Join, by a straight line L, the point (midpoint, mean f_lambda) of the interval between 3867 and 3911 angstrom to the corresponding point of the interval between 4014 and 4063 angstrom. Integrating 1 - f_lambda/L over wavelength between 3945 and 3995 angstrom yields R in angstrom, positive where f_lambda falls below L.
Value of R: 4.7 angstrom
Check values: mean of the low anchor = 10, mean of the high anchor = 11.2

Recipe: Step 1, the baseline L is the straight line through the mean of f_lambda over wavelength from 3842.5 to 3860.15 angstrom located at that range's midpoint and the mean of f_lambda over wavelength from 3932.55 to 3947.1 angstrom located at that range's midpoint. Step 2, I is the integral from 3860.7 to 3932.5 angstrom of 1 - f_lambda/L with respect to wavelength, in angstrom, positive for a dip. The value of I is 1.3 angstrom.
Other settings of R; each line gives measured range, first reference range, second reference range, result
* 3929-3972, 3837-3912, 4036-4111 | 5.3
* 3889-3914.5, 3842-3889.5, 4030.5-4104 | 2.0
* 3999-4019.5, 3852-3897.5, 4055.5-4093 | 0.9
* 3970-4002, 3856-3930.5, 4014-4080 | 2.6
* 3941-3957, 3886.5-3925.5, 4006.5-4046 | 1.0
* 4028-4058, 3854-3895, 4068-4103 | 0.5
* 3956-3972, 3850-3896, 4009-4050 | 2.0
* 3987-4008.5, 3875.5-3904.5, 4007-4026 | 1.1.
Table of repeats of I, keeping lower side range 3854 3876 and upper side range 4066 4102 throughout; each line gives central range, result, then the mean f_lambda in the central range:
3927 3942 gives 1.5 angstrom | 9.89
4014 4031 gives 1.0 angstrom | 10.9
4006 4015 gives 0.7 angstrom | 10.6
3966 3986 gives 3.0 angstrom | 9.57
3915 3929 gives 1.0 angstrom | 10.1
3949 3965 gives 2.2 angstrom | 9.56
